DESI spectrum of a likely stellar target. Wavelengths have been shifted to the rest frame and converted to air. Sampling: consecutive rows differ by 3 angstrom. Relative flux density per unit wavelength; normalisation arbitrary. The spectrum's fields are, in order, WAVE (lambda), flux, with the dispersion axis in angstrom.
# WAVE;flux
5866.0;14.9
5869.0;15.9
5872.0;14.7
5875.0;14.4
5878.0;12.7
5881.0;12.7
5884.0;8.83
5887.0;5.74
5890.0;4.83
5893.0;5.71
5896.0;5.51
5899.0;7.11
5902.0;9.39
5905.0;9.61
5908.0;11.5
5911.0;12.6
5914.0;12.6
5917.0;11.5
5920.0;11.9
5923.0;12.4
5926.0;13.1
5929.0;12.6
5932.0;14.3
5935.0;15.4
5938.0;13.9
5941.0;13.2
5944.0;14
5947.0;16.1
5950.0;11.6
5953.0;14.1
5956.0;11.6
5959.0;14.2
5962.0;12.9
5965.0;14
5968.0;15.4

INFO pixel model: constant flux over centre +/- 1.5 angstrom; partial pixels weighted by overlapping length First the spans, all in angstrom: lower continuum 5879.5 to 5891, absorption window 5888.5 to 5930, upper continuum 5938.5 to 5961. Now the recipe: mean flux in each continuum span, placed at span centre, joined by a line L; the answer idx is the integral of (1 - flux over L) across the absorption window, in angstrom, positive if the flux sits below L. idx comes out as 1.4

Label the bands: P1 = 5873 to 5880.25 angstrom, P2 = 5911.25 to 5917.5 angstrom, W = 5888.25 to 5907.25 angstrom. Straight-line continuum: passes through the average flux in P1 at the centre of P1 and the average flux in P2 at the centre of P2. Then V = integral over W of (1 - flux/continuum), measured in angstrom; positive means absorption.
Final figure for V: 8.3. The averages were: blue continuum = 13.5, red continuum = 12.2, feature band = 7.19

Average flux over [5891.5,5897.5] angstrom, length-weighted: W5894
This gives 5.61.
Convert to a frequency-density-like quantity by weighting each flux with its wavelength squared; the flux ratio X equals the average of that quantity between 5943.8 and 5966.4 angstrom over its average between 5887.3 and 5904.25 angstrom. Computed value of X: 2.1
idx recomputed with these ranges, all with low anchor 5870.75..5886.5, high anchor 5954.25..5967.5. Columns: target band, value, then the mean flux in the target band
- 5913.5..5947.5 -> -1.1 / 13.4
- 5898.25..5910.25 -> 2.7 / 9.75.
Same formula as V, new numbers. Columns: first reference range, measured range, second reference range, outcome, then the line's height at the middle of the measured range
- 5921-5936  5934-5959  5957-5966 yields -0.4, 13.5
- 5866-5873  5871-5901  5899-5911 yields 9.2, 12.9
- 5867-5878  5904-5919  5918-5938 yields 2.3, 13.7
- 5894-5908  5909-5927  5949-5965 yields -4.9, 9.67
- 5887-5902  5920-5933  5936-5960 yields -2.8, 10.6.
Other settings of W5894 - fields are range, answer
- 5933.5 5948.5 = 14.5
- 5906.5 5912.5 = 12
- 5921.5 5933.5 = 13.1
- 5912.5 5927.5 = 12.3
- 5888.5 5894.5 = 5.27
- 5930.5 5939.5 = 14.5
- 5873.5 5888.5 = 10.9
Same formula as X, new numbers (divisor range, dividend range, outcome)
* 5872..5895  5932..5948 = 1.54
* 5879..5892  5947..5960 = 1.66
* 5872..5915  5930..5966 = 1.45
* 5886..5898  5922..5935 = 2.46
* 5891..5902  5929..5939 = 2.22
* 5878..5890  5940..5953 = 1.56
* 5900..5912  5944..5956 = 1.31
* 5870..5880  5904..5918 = 0.84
